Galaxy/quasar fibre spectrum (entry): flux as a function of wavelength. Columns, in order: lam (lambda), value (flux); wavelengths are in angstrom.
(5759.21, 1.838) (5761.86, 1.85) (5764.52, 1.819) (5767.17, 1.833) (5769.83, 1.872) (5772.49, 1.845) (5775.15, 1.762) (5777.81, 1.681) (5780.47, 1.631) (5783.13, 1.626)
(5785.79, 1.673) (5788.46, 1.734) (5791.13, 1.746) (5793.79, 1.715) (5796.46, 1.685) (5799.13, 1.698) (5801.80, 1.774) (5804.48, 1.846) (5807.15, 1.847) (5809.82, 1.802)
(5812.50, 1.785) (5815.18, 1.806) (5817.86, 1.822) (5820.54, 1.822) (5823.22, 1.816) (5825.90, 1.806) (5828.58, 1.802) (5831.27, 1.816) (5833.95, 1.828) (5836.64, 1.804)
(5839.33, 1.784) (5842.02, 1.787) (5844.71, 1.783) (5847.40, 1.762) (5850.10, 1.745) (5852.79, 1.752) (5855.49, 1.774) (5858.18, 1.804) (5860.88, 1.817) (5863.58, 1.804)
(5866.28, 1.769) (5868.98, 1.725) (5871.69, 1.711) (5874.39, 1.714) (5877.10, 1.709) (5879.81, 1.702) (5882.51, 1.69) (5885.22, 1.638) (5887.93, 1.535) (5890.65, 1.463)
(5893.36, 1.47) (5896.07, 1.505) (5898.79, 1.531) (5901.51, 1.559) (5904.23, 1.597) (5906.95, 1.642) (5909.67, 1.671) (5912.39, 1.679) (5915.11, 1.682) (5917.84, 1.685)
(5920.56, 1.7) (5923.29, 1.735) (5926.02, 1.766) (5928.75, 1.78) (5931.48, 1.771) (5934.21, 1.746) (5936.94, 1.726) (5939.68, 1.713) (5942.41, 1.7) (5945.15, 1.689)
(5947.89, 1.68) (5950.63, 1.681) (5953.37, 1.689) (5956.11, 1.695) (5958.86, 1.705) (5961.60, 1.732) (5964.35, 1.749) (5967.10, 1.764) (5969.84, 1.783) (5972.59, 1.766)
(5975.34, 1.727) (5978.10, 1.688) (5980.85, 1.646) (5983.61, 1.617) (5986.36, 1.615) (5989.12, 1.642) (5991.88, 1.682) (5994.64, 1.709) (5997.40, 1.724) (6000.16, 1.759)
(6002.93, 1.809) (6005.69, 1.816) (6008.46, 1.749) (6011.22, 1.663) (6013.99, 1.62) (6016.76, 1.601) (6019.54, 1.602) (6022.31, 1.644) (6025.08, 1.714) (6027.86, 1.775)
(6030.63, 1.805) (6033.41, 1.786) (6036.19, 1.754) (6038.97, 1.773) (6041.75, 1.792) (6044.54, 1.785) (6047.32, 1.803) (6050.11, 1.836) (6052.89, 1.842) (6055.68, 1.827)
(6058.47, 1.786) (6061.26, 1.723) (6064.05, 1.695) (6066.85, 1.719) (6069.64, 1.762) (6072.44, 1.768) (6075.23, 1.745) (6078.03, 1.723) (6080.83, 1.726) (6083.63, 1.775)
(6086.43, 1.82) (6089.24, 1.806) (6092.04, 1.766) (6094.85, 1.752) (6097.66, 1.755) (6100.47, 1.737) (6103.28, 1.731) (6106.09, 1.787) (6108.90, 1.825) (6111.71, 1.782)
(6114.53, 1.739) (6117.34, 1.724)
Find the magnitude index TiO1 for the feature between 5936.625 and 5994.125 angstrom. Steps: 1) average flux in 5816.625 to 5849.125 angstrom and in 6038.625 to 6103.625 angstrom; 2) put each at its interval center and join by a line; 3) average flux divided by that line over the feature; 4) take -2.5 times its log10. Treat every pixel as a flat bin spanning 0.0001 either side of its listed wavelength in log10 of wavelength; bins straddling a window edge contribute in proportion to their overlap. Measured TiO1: 0.053 mag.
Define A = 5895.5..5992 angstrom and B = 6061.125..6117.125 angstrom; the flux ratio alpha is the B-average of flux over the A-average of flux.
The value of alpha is 1.0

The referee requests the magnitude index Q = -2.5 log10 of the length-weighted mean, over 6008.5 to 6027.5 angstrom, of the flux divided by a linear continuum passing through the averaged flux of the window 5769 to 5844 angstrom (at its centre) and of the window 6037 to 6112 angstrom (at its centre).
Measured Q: 0.07 mag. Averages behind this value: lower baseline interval 1.77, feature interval 1.66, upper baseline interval 1.77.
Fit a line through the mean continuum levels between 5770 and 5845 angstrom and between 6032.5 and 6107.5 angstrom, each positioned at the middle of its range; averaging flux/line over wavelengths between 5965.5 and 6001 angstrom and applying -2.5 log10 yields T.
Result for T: 0.04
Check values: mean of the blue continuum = 1.77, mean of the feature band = 1.7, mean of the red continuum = 1.77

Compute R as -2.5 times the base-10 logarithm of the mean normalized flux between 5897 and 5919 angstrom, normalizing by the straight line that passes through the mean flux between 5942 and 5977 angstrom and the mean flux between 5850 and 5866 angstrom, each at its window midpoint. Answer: 0.08 mag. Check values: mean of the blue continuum 1.79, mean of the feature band 1.63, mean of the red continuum 1.72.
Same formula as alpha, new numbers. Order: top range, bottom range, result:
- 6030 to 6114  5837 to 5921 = 1.05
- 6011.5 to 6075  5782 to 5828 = 0.99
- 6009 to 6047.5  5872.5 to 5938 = 1.04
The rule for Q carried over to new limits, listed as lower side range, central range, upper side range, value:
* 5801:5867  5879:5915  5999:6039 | 0.12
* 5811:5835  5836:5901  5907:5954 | 0.05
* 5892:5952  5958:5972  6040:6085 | -0.03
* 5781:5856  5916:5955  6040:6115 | 0.03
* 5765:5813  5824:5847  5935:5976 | -0.03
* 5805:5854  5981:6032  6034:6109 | 0.05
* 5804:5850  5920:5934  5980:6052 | 0.00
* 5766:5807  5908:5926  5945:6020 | 0.01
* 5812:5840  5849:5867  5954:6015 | 0.00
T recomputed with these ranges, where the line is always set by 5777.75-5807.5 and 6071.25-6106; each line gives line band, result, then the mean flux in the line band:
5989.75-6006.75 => 0.002 mag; 1.74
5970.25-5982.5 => 0.022 mag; 1.71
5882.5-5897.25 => 0.129 mag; 1.54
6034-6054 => -0.026 mag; 1.8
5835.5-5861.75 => -0.033 mag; 1.78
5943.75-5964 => 0.027 mag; 1.7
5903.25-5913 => 0.056 mag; 1.65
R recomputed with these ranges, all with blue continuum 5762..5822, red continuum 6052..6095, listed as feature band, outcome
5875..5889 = 0.07 mag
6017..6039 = 0.03 mag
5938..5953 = 0.05 mag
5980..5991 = 0.09 mag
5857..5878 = 0.01 mag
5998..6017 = 0.03 mag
